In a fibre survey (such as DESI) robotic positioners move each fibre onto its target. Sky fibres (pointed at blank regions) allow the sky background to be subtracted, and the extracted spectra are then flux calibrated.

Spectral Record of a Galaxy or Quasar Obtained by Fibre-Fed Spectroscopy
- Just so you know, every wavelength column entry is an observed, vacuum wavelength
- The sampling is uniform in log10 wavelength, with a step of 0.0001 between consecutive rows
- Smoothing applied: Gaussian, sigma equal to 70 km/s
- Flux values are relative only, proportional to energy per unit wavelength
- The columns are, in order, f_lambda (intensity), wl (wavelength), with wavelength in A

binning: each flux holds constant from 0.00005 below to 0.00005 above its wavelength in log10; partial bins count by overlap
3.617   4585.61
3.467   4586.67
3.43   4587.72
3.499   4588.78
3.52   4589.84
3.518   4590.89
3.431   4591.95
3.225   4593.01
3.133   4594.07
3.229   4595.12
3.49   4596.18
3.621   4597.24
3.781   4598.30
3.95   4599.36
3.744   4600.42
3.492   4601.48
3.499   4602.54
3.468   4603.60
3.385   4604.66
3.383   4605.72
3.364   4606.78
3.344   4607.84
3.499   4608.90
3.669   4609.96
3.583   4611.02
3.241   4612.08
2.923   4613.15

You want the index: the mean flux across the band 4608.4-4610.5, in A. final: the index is 3.59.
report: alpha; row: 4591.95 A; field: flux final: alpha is 3.431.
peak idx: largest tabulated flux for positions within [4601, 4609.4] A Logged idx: 3.499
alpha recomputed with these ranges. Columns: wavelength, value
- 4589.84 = 3.52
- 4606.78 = 3.364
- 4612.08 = 3.241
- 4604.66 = 3.385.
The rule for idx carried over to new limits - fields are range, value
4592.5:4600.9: 3.95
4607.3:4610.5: 3.669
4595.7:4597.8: 3.621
